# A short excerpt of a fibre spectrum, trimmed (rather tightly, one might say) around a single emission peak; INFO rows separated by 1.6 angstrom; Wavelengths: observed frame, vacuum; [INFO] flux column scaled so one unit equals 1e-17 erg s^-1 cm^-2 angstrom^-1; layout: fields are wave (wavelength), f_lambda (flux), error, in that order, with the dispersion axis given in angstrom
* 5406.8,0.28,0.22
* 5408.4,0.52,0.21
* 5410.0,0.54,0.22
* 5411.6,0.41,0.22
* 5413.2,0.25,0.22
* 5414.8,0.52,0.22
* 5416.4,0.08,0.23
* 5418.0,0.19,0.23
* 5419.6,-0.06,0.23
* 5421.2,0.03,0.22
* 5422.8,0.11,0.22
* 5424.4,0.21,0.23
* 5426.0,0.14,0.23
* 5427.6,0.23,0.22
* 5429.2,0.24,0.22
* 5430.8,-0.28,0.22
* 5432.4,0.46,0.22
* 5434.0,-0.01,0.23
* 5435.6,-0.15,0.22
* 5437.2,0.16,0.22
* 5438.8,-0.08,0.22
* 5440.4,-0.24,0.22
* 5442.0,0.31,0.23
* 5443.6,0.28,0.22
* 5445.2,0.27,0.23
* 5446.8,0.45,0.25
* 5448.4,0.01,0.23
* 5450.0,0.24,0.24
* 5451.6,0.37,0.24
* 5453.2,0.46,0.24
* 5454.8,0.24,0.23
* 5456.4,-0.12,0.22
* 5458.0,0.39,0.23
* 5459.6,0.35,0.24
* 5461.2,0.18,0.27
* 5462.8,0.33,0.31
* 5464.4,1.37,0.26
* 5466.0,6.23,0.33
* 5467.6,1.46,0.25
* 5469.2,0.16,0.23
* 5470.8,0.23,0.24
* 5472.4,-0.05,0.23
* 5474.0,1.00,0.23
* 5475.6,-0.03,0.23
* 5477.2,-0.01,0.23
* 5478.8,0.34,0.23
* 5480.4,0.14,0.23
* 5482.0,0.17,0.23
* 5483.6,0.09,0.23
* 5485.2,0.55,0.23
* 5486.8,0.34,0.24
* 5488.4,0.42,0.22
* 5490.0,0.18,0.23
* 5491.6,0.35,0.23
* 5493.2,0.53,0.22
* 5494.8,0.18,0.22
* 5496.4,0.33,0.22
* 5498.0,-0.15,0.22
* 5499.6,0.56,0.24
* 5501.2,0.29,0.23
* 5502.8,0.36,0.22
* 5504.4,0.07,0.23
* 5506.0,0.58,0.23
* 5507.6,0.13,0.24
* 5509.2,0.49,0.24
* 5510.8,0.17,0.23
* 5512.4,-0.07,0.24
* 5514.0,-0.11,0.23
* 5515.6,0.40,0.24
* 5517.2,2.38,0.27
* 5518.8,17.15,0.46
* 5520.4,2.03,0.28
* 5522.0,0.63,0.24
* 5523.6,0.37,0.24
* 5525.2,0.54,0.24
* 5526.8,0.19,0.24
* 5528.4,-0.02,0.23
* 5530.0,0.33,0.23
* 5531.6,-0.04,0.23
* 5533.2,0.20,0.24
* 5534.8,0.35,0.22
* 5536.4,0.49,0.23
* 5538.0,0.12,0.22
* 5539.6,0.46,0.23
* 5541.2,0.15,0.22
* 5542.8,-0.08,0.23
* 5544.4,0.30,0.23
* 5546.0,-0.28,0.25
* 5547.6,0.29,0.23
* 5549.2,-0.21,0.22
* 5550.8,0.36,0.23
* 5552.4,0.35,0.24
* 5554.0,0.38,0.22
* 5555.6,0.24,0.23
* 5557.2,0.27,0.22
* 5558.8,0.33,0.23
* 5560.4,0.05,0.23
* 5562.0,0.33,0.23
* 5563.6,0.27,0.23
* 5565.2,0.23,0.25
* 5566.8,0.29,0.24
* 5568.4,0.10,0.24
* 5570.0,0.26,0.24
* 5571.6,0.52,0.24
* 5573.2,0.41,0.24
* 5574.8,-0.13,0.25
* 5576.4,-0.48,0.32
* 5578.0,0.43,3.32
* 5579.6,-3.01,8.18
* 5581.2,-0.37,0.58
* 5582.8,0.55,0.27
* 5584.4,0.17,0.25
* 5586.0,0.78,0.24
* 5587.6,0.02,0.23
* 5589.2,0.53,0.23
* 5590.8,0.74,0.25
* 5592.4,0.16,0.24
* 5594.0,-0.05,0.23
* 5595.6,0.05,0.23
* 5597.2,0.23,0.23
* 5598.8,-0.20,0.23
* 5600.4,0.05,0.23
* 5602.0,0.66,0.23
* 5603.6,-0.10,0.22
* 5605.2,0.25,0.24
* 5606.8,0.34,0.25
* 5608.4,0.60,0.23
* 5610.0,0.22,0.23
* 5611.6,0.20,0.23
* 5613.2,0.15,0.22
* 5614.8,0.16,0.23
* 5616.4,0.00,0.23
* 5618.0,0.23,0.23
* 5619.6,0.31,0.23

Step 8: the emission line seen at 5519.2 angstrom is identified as [O III]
